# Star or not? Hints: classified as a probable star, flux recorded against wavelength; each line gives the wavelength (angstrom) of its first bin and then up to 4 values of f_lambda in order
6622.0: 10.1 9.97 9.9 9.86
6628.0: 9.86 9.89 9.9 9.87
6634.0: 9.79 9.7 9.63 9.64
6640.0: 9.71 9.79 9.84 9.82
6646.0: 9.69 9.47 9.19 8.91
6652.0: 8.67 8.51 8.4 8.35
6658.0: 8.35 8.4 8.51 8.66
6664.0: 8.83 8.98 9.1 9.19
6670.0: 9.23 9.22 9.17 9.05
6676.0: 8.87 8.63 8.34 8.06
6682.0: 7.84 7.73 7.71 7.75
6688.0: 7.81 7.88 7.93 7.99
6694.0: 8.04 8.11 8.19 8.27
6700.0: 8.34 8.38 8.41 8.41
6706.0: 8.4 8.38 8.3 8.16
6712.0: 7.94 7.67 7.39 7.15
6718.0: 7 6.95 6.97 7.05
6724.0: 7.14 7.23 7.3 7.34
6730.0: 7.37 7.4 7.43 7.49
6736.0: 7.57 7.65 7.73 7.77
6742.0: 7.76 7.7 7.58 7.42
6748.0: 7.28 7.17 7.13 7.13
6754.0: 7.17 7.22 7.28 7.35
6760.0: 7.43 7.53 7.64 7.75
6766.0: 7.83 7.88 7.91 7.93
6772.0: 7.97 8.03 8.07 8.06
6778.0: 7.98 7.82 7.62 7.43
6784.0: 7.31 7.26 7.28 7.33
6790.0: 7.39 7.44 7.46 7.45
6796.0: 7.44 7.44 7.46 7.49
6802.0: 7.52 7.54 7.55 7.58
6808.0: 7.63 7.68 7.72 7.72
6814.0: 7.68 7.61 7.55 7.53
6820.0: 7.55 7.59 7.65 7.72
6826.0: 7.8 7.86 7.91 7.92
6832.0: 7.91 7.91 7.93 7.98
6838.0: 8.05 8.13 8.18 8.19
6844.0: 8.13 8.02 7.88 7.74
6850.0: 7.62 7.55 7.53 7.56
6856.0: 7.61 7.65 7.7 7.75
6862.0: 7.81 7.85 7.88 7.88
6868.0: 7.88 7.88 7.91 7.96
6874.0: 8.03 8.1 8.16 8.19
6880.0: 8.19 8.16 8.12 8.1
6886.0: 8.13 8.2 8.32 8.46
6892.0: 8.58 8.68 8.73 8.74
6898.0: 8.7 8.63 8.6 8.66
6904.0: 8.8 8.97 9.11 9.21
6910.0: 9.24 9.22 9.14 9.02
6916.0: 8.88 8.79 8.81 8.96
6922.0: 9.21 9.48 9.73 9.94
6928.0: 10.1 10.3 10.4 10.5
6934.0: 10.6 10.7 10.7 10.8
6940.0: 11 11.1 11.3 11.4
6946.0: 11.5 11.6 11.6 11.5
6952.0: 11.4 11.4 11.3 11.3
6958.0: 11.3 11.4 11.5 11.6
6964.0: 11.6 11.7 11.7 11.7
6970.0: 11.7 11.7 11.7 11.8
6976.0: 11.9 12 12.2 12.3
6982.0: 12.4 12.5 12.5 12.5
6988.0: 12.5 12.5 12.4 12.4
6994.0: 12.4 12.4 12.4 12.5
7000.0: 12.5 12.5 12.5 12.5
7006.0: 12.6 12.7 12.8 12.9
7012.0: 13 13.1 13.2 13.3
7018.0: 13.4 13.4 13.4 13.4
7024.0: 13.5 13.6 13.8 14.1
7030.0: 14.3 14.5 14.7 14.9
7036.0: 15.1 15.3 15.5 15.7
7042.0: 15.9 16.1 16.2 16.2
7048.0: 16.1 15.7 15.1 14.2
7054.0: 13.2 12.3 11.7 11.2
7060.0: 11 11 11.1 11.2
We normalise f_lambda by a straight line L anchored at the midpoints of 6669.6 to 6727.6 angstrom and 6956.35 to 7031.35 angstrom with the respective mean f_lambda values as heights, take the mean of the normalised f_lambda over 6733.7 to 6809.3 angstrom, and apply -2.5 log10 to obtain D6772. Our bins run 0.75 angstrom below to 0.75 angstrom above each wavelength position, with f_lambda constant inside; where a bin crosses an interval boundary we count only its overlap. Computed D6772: 0.20 mag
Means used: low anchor 8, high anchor 12.5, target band 7.56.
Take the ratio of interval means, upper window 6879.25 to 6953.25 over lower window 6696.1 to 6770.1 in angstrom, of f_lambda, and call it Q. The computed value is 1.26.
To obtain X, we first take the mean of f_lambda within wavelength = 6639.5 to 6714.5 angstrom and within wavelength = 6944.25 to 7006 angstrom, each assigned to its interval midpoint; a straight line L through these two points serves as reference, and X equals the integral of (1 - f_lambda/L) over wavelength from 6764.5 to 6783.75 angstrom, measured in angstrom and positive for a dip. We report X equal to 3.61 angstrom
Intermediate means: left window 8.56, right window 12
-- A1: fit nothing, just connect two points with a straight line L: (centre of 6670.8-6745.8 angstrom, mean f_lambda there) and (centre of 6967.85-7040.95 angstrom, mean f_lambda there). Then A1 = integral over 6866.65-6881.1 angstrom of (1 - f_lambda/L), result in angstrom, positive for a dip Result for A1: 3.66 angstrom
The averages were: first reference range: 7.88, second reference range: 13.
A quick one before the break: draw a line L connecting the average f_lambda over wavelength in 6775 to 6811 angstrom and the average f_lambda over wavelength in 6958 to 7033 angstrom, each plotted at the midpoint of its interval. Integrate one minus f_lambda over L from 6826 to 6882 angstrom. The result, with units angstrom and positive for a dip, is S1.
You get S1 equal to 7.1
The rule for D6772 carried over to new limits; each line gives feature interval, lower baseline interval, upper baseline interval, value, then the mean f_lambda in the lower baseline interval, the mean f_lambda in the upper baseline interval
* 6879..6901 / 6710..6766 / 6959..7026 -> 0.23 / 7.41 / 12.4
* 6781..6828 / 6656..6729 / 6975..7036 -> 0.29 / 8.13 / 13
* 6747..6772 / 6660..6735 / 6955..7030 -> 0.20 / 8.06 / 12.5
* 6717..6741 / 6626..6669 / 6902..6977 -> 0.29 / 9.26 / 10.6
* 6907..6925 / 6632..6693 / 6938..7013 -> 0.24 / 8.83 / 12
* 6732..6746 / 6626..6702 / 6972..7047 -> 0.27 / 8.84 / 13.3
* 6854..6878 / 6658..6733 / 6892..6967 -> 0.22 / 8.08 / 10.1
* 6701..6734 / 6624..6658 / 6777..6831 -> 0.13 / 9.45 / 7.58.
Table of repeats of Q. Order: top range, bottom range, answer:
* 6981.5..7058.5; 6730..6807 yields 1.80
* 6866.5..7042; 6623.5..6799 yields 1.36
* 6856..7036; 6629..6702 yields 1.22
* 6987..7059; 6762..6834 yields 1.78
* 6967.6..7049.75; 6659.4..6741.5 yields 1.66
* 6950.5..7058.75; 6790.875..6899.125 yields 1.65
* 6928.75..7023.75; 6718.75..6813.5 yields 1.60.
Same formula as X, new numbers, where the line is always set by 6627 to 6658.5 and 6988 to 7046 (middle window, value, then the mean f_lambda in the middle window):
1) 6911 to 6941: 6.6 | 9.83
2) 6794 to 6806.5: 4.1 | 7.49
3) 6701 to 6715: 2.7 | 8.18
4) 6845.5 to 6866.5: 7.3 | 7.72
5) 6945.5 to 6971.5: 2.9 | 11.5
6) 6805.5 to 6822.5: 5.6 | 7.62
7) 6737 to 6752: 4.3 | 7.51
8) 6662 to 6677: 1.0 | 9.03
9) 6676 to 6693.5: 3.3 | 8.01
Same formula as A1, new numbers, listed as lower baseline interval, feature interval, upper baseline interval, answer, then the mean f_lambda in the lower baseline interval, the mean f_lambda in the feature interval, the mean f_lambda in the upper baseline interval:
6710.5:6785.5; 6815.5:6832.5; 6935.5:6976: 2.3 angstrom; 7.51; 7.72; 11.4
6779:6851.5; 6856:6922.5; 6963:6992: 8.7 angstrom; 7.68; 8.42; 12.1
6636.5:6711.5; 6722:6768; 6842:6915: 5.7 angstrom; 8.64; 7.44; 8.25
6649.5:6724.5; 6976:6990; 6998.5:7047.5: 1.0 angstrom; 8.22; 12.3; 13.9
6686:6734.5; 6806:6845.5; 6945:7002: 7.3 angstrom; 7.75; 7.82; 11.9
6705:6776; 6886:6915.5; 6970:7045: 5.9 angstrom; 7.56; 8.77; 13.2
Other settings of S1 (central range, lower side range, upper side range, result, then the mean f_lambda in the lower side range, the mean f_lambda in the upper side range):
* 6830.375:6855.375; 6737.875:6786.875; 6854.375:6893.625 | 0.0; 7.59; 8.02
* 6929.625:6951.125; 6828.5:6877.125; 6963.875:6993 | -0.4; 7.88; 12.1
